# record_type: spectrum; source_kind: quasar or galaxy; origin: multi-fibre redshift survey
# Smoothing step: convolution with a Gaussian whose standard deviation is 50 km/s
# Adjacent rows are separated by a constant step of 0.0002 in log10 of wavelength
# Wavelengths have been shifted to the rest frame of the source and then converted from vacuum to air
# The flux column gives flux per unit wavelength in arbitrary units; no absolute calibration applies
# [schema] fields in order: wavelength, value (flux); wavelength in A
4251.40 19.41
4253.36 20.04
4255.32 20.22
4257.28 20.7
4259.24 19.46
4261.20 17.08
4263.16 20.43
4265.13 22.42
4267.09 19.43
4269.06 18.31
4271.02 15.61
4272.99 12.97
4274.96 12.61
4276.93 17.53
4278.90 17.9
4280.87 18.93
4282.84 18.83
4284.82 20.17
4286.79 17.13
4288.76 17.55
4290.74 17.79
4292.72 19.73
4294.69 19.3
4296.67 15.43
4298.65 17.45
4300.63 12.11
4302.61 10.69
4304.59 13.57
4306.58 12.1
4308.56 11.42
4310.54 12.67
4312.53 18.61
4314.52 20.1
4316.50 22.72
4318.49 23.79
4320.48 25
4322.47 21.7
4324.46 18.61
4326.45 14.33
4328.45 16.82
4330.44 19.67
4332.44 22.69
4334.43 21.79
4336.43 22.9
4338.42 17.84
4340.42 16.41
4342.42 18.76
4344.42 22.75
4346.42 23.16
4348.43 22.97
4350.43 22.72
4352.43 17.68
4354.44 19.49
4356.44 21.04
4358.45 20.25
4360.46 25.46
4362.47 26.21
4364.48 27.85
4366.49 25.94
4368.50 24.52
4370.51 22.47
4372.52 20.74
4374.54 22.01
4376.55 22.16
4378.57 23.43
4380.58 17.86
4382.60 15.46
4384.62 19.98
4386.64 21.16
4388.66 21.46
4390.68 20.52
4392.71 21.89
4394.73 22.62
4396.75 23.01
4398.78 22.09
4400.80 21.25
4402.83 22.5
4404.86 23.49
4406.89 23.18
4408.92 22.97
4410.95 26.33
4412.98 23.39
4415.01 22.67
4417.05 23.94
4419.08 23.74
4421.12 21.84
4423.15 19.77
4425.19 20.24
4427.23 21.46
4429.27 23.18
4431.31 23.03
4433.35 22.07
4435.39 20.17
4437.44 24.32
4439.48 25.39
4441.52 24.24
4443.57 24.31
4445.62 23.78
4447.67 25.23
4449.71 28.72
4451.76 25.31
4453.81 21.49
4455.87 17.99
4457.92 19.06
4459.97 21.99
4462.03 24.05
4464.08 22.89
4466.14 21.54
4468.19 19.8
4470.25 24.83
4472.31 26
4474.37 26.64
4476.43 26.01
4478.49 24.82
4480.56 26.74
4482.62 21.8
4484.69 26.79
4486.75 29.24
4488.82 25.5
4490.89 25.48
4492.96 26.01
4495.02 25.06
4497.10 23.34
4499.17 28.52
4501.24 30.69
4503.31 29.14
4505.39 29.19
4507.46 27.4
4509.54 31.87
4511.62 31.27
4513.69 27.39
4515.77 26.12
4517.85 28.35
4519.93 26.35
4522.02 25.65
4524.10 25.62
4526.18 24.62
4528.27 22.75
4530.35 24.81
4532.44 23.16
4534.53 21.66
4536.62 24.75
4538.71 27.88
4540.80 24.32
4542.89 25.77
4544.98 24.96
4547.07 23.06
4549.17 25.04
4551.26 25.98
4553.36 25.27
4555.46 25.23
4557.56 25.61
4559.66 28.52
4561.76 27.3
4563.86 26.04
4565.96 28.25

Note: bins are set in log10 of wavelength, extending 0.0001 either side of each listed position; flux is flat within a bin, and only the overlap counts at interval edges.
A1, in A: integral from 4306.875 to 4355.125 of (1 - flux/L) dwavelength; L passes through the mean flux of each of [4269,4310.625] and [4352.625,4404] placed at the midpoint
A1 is -2.36 A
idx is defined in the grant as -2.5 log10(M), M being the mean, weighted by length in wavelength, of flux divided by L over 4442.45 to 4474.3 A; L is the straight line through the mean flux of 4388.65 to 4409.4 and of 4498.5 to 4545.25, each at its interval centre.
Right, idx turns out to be 0.05 mag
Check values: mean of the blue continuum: 22.3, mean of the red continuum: 26.6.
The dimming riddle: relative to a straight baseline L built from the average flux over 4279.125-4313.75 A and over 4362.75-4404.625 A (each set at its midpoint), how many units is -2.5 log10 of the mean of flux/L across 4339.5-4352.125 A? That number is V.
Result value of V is -0.08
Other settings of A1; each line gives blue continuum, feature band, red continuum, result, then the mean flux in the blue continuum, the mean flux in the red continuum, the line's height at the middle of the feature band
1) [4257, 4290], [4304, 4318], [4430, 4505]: 2.22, 18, 24.5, 19.3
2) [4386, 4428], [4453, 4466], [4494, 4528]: 1.91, 22.4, 27.4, 24.9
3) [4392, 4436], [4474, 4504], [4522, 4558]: -3.14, 22.5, 24.7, 23.8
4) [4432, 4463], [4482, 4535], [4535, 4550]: -4.80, 23.2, 25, 24.3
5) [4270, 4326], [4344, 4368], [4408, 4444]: -3.87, 17.2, 22.9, 19.8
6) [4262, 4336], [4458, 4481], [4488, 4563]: 0.29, 17.8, 26.2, 24.1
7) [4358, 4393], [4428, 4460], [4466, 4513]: 2.11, 22.2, 26.5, 24.8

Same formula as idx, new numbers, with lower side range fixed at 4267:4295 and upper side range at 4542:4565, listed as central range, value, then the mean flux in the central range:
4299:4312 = 0.40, 12.6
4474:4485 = -0.08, 25.3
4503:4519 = -0.18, 28.8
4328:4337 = -0.10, 20.9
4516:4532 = -0.02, 25.4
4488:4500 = -0.07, 25.6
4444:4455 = -0.10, 24.8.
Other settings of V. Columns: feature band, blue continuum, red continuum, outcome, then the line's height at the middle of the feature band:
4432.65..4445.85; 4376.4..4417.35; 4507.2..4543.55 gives -0.008 mag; 23.3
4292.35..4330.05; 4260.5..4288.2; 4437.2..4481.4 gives 0.112 mag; 19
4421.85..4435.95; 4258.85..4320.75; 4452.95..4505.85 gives 0.065 mag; 22.8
